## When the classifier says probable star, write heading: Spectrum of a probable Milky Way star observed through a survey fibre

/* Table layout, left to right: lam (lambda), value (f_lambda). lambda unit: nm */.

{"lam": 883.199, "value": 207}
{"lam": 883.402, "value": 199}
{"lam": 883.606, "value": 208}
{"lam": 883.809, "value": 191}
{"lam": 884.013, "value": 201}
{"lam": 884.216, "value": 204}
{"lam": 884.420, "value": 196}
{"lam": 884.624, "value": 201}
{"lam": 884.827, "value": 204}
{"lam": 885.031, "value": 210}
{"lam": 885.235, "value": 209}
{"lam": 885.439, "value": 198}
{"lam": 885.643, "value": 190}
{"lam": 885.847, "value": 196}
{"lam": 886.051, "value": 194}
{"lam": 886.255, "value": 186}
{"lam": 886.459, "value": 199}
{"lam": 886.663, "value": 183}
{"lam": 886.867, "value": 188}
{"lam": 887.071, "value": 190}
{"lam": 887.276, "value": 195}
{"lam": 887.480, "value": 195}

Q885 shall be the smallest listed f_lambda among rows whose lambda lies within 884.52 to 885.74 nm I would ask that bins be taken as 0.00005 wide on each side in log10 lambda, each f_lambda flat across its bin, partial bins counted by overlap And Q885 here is 190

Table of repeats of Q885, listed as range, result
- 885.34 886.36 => 186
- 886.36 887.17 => 183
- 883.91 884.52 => 196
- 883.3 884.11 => 191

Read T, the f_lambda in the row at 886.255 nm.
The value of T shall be 186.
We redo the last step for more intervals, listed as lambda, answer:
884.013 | 201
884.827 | 204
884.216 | 204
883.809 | 191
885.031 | 210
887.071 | 190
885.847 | 196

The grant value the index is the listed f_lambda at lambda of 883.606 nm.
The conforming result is 208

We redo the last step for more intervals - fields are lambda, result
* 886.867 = 188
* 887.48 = 195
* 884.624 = 201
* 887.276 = 195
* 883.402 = 199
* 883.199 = 207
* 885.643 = 190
